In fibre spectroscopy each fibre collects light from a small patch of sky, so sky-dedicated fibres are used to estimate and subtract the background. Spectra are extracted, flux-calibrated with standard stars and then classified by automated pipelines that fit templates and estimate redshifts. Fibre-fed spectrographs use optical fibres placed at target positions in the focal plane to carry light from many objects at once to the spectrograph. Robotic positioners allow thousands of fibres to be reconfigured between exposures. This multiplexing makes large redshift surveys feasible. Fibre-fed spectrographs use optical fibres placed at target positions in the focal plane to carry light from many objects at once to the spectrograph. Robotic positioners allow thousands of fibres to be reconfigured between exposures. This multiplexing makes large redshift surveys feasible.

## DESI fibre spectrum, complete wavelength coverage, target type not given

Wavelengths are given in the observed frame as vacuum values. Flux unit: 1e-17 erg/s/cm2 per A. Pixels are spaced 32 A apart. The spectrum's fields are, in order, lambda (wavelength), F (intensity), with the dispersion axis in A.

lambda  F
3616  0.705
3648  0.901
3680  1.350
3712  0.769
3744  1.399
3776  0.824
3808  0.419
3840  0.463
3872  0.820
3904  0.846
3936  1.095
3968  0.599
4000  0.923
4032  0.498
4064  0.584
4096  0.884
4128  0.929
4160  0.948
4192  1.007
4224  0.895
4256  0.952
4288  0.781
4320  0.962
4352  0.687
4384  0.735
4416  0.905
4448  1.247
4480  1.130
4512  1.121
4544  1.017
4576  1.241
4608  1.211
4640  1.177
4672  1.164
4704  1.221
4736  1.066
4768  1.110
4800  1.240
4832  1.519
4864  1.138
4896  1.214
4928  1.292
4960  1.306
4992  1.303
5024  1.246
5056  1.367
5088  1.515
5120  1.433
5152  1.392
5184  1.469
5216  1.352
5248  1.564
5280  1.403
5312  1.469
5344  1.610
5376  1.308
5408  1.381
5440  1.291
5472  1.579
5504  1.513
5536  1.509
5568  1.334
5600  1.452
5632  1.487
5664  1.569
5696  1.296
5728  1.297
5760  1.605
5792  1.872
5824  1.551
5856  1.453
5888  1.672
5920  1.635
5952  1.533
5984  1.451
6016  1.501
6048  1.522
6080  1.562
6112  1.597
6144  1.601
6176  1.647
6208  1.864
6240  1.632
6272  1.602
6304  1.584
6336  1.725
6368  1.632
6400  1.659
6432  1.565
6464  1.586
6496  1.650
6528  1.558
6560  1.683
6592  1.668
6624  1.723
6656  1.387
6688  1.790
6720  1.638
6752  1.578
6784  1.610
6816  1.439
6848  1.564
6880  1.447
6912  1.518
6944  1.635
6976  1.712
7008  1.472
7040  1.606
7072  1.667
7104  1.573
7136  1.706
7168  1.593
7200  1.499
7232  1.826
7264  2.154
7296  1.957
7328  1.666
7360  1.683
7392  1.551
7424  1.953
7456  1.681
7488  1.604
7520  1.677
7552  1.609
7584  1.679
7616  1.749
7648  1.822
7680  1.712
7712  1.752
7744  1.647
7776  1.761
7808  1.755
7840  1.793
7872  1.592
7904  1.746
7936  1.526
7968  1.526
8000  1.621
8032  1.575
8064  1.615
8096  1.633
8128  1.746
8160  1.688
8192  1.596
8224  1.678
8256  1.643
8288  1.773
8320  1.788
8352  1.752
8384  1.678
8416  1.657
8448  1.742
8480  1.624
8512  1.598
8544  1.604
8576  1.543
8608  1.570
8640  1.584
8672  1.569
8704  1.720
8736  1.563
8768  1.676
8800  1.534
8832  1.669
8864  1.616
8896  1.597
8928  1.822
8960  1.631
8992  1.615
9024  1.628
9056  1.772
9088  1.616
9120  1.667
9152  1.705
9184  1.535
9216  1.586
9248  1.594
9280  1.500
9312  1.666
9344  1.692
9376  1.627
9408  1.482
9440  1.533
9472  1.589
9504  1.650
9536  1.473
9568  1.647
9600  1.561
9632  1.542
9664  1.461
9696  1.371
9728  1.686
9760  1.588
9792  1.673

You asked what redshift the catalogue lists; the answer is 0.106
